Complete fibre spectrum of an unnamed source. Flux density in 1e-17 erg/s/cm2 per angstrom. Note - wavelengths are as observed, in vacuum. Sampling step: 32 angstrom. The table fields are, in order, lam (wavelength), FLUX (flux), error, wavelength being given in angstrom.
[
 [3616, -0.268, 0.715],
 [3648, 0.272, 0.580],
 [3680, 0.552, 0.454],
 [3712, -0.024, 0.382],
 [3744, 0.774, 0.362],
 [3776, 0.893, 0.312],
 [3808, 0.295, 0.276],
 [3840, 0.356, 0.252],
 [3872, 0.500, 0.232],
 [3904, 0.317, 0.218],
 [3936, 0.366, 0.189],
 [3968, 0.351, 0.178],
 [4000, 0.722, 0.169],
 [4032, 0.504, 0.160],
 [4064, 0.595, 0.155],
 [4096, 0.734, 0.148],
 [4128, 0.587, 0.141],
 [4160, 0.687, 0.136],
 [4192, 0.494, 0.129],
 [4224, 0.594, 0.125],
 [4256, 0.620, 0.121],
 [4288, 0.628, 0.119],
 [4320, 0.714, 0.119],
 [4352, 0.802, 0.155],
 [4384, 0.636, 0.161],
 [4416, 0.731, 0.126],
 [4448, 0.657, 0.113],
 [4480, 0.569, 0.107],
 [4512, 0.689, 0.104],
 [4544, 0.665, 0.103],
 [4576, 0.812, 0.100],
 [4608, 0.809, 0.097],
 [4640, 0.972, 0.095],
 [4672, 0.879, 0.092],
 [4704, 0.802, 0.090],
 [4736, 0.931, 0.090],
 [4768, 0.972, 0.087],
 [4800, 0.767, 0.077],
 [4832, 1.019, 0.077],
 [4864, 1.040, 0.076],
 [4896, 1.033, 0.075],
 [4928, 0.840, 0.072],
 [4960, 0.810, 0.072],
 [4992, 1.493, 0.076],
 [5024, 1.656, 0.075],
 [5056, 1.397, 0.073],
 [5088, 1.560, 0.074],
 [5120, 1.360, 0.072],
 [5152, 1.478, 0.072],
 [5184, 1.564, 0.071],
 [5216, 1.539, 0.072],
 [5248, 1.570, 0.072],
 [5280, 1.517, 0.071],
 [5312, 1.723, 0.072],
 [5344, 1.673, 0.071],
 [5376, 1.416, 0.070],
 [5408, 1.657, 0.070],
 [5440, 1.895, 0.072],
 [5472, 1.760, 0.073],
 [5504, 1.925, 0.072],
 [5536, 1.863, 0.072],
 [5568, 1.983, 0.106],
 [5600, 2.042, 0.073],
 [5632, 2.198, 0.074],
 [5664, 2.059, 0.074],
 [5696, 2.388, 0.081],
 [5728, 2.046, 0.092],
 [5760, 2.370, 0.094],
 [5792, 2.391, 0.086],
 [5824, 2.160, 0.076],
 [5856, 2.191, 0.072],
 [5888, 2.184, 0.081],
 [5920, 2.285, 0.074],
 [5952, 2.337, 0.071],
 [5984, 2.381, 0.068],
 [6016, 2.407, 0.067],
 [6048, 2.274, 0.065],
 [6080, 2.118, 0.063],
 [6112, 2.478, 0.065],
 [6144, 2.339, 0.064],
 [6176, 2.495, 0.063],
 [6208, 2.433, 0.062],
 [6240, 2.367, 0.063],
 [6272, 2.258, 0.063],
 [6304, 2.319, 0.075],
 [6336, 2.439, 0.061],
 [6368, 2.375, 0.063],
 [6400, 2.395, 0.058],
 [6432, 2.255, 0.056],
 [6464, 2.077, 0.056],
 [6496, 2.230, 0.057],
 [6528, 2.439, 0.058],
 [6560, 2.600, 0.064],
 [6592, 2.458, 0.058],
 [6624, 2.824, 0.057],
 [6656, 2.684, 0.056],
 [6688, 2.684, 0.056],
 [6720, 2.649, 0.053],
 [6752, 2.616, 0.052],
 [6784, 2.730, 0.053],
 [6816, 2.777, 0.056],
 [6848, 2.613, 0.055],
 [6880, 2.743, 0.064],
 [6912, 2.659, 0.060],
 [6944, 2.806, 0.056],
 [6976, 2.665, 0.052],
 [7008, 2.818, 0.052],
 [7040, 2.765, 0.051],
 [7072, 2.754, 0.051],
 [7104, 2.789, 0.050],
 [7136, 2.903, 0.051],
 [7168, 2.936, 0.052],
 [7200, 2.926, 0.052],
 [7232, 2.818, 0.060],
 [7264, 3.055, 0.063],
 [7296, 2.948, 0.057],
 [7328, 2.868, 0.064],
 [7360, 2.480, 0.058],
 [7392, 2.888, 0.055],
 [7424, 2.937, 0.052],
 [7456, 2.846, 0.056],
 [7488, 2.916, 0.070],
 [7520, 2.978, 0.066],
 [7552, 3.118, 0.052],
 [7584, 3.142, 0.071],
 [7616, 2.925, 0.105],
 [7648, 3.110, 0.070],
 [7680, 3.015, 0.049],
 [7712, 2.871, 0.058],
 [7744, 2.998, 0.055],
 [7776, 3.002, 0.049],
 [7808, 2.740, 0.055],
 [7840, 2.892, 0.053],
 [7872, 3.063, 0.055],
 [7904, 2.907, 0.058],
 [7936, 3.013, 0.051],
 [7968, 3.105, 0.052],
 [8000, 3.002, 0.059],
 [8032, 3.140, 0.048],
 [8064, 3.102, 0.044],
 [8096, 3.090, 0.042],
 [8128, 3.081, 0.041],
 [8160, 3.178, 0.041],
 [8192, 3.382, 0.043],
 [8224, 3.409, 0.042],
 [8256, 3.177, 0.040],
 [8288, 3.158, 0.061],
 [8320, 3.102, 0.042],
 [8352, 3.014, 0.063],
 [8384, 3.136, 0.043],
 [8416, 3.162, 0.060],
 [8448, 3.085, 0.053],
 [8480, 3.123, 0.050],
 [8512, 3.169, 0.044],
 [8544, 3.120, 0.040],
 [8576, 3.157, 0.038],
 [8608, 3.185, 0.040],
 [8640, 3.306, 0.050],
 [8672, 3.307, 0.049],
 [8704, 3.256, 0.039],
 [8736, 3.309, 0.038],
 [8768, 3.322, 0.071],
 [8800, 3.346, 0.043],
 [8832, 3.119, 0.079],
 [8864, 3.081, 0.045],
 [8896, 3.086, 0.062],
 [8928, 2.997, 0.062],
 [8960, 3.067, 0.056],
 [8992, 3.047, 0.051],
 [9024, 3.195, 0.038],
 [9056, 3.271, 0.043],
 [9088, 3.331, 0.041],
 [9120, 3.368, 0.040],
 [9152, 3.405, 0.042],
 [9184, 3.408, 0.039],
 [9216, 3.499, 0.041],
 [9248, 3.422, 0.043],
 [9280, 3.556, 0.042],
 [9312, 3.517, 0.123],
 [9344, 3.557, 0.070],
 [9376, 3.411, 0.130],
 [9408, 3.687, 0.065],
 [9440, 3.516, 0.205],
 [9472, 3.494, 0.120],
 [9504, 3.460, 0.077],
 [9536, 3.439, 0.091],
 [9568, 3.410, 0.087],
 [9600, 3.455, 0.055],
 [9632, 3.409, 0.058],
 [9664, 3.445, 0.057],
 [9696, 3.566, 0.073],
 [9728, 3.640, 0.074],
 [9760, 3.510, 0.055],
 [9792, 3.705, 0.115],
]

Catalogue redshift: 0.25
